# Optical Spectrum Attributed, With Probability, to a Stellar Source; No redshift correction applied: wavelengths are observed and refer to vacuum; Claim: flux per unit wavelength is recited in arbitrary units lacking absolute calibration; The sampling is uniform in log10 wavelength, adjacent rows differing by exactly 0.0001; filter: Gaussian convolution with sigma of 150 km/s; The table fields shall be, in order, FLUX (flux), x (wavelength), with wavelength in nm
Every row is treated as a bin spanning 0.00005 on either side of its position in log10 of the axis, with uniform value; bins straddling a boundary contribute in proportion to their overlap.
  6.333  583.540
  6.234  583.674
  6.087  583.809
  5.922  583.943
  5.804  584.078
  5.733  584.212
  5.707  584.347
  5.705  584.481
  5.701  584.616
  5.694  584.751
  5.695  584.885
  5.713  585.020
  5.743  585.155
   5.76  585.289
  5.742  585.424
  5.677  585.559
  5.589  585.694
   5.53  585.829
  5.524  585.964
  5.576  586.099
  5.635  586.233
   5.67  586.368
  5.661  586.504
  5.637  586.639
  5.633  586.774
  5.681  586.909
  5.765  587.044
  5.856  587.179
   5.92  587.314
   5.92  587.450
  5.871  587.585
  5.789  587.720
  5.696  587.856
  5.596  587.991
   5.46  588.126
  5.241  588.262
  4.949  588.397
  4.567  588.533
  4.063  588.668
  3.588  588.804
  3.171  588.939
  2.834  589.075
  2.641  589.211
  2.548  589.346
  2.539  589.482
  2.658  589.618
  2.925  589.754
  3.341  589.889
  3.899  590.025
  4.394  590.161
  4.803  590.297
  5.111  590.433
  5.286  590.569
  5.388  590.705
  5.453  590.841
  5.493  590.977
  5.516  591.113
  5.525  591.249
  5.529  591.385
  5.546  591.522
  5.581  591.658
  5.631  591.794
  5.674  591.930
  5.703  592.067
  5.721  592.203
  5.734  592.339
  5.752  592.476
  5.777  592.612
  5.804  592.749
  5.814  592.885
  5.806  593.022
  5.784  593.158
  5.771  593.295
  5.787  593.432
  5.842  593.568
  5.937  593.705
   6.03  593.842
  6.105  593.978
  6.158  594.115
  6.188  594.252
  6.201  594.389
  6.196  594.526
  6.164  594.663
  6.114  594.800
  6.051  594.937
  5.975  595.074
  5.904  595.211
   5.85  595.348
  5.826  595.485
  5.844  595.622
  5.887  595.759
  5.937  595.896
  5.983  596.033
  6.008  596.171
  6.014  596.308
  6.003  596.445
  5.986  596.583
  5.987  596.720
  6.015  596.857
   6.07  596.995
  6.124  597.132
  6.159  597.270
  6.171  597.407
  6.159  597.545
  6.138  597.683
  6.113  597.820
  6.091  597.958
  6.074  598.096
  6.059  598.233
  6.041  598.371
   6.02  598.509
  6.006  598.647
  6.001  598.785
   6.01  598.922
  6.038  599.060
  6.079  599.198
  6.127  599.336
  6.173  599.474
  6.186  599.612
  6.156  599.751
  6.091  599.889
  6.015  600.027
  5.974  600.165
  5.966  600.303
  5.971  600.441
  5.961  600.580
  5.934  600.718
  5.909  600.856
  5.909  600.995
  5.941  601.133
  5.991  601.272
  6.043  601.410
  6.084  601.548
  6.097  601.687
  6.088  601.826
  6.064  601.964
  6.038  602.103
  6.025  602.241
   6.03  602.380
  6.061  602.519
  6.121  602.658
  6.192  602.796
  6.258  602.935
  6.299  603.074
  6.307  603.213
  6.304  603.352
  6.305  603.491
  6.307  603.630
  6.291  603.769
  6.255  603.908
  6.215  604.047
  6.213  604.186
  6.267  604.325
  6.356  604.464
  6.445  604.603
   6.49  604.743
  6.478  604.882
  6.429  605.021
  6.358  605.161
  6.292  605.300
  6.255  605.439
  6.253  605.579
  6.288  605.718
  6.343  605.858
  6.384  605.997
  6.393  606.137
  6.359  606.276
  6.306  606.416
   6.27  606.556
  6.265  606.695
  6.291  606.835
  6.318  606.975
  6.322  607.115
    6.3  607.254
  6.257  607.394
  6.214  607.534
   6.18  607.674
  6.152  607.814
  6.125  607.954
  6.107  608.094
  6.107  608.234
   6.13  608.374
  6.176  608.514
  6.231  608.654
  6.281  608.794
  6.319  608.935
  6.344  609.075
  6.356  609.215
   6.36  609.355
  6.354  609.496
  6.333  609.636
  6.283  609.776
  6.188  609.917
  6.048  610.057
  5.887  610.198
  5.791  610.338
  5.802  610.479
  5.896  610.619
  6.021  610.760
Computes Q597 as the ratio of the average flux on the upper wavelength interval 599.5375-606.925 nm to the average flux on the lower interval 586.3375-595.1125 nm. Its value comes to 1.18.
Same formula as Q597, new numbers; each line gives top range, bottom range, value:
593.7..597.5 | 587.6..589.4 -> 1.38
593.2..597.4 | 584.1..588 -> 1.05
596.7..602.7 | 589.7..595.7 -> 1.09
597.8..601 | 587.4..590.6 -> 1.42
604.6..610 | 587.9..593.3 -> 1.31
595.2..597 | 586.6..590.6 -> 1.30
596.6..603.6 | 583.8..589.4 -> 1.15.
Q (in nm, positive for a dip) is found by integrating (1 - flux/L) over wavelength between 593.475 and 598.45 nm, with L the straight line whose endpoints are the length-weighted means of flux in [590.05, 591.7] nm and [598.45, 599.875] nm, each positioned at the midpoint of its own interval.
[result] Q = -0.24 nm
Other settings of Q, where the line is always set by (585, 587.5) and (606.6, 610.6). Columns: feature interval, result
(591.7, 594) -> 0.02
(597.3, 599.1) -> -0.03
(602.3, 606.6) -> -0.14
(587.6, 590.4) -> 0.81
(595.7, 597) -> -0.01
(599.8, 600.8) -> 0.00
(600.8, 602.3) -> 0.00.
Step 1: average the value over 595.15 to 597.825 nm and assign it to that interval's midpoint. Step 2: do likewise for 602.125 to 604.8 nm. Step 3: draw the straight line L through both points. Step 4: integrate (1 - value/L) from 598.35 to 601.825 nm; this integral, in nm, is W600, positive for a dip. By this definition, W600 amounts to 0.06 nm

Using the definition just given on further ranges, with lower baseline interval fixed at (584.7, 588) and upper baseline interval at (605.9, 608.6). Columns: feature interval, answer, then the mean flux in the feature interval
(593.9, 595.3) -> -0.04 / 6.1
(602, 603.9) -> -0.02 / 6.19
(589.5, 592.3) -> 0.43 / 4.93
